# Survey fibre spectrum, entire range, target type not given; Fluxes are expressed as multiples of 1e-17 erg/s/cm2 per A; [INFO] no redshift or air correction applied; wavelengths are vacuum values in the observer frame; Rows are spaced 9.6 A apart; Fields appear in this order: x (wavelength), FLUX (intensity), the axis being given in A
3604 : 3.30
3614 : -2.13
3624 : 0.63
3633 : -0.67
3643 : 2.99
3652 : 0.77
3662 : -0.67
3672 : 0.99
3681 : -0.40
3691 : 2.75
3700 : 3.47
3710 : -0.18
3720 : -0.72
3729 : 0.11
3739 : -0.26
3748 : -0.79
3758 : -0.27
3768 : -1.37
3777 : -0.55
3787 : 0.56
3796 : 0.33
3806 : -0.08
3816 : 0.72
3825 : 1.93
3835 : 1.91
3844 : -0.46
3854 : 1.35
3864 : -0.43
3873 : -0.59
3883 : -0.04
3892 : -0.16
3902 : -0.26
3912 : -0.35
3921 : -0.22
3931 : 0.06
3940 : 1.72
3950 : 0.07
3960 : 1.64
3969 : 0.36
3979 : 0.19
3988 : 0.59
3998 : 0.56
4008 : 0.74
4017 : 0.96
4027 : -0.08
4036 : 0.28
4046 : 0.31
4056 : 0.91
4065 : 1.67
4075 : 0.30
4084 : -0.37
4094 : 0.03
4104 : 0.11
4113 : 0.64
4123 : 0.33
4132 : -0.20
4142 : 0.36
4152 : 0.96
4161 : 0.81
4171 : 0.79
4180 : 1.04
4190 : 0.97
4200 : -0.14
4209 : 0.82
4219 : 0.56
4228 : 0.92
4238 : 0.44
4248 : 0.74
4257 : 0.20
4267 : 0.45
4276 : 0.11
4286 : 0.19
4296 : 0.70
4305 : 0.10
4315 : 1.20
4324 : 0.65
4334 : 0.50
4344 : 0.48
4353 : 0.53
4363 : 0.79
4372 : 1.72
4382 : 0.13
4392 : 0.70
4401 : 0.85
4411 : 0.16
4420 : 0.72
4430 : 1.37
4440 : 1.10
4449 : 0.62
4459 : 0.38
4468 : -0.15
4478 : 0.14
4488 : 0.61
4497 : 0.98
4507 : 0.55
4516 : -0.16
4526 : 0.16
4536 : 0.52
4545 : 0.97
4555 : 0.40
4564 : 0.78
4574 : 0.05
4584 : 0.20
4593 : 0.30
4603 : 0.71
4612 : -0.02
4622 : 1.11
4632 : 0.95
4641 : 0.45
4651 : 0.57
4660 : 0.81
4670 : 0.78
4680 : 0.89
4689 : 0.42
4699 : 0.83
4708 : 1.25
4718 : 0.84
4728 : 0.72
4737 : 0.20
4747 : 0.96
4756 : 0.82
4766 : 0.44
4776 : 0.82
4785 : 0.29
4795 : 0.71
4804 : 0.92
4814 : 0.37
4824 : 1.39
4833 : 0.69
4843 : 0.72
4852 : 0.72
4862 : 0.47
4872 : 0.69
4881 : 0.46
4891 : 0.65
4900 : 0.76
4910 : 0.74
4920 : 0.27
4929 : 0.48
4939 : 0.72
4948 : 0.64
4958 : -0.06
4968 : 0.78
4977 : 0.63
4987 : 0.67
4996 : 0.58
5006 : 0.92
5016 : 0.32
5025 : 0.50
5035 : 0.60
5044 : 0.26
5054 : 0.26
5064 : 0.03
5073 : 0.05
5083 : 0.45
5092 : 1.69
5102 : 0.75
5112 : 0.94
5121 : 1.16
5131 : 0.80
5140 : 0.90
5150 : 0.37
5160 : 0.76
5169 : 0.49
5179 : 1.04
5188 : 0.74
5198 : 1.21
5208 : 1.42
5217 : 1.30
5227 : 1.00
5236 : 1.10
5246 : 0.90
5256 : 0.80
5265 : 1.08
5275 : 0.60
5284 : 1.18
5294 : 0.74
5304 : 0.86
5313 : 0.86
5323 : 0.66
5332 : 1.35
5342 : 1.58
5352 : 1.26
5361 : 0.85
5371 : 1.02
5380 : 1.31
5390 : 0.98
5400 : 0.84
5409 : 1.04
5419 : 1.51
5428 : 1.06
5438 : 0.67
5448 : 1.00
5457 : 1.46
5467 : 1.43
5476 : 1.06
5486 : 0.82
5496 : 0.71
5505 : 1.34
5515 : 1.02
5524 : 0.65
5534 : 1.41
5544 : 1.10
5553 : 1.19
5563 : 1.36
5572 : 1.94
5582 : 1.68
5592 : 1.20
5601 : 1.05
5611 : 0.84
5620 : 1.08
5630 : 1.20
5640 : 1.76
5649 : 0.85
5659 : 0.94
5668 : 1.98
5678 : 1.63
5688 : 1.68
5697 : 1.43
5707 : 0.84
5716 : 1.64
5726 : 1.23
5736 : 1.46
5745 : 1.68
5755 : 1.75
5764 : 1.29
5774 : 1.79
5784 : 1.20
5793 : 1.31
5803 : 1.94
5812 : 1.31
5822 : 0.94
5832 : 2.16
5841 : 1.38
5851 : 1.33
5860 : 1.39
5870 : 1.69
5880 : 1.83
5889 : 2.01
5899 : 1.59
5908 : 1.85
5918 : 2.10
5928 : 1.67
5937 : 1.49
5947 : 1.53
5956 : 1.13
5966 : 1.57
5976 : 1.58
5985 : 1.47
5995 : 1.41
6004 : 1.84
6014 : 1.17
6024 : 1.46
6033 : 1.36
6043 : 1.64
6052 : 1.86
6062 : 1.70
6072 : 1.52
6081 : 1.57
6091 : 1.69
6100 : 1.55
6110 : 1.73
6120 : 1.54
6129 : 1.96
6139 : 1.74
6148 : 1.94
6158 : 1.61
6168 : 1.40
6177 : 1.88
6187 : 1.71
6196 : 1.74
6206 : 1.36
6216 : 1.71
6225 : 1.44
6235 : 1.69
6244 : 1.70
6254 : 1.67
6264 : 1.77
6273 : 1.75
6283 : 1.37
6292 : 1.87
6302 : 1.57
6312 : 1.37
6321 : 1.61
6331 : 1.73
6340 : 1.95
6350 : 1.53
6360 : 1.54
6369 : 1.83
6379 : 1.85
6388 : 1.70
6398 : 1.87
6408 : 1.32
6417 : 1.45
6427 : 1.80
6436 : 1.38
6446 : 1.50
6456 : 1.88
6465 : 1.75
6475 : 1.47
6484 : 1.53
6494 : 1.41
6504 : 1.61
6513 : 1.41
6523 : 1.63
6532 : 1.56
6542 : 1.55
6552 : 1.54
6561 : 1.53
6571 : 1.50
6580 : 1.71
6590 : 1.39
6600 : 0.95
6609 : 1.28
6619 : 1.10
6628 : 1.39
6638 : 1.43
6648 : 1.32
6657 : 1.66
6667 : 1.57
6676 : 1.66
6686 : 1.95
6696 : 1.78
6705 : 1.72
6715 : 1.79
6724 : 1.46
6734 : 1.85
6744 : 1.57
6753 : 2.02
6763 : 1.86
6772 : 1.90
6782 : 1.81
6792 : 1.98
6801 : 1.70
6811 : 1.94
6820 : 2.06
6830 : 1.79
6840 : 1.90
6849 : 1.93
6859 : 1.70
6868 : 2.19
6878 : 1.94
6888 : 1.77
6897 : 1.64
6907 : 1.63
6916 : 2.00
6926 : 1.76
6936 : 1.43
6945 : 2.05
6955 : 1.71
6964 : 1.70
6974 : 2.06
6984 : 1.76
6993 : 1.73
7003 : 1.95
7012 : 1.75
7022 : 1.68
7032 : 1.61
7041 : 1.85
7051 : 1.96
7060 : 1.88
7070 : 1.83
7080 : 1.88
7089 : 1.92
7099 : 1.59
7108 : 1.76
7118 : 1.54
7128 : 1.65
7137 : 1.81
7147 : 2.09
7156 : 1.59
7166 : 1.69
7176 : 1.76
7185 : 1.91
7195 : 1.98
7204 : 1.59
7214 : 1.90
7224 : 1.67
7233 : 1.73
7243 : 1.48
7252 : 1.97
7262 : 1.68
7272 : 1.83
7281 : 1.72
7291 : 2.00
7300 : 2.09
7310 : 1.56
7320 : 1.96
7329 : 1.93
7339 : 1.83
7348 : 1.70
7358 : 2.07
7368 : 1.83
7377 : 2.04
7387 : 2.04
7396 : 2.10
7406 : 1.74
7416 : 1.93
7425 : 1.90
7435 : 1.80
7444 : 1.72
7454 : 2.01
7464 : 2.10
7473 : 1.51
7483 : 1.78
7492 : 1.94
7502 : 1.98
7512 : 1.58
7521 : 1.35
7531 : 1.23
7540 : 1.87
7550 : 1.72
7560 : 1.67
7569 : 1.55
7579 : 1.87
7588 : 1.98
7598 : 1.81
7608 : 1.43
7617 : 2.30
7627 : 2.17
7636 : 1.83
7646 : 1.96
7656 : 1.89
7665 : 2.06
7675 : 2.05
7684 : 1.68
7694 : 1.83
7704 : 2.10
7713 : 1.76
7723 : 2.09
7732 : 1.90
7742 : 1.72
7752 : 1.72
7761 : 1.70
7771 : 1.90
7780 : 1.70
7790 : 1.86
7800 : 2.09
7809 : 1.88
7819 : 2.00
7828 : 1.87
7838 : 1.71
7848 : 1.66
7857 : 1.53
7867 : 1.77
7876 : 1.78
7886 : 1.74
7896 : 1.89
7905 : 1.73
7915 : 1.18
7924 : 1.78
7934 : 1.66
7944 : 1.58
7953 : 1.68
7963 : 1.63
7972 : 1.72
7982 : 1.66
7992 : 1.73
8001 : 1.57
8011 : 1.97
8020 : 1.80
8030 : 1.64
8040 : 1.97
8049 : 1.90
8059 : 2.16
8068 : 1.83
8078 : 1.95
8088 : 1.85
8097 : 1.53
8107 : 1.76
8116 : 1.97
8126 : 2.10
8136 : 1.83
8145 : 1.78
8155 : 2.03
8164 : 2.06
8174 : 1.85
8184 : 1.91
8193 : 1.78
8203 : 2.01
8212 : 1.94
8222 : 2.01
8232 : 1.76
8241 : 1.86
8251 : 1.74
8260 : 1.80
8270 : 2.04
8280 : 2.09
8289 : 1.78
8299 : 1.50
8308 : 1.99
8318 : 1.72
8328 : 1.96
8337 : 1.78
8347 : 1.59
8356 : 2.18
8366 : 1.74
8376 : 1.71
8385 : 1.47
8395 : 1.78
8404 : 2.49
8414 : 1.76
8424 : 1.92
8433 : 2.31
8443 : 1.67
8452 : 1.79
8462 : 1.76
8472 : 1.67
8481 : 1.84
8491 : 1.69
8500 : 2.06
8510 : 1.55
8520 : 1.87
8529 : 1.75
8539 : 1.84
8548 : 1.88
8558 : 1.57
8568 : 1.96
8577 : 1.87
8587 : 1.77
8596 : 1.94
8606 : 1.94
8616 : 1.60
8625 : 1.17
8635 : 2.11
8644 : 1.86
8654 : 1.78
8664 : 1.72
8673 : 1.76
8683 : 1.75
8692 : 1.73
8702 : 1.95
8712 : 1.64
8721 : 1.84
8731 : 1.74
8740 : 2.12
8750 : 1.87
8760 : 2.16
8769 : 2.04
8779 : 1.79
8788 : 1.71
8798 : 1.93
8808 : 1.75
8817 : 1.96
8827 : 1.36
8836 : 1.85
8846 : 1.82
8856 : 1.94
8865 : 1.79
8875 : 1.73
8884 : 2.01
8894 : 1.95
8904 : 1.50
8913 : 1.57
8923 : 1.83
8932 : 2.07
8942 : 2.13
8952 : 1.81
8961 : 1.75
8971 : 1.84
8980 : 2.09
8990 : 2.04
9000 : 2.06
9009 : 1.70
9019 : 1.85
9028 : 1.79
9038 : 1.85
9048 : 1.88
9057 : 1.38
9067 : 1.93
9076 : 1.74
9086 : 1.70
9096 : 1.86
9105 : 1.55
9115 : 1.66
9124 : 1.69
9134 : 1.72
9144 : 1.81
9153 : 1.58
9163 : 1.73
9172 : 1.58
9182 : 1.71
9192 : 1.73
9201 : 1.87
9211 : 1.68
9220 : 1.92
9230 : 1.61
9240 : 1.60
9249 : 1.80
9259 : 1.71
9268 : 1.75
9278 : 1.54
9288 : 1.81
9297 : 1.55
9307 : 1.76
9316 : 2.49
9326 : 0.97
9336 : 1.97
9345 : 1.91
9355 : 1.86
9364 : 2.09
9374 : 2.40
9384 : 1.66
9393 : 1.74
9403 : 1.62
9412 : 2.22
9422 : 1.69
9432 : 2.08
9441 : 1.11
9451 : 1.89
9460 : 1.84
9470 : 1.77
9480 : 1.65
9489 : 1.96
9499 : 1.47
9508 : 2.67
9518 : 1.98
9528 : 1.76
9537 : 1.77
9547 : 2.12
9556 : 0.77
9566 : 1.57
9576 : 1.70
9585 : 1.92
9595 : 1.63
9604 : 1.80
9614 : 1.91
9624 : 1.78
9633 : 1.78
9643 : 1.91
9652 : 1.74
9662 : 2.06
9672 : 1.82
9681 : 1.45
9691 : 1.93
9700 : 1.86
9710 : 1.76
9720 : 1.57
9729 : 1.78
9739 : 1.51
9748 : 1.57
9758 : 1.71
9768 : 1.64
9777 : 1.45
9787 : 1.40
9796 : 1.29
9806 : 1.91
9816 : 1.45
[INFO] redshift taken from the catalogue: 0.276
